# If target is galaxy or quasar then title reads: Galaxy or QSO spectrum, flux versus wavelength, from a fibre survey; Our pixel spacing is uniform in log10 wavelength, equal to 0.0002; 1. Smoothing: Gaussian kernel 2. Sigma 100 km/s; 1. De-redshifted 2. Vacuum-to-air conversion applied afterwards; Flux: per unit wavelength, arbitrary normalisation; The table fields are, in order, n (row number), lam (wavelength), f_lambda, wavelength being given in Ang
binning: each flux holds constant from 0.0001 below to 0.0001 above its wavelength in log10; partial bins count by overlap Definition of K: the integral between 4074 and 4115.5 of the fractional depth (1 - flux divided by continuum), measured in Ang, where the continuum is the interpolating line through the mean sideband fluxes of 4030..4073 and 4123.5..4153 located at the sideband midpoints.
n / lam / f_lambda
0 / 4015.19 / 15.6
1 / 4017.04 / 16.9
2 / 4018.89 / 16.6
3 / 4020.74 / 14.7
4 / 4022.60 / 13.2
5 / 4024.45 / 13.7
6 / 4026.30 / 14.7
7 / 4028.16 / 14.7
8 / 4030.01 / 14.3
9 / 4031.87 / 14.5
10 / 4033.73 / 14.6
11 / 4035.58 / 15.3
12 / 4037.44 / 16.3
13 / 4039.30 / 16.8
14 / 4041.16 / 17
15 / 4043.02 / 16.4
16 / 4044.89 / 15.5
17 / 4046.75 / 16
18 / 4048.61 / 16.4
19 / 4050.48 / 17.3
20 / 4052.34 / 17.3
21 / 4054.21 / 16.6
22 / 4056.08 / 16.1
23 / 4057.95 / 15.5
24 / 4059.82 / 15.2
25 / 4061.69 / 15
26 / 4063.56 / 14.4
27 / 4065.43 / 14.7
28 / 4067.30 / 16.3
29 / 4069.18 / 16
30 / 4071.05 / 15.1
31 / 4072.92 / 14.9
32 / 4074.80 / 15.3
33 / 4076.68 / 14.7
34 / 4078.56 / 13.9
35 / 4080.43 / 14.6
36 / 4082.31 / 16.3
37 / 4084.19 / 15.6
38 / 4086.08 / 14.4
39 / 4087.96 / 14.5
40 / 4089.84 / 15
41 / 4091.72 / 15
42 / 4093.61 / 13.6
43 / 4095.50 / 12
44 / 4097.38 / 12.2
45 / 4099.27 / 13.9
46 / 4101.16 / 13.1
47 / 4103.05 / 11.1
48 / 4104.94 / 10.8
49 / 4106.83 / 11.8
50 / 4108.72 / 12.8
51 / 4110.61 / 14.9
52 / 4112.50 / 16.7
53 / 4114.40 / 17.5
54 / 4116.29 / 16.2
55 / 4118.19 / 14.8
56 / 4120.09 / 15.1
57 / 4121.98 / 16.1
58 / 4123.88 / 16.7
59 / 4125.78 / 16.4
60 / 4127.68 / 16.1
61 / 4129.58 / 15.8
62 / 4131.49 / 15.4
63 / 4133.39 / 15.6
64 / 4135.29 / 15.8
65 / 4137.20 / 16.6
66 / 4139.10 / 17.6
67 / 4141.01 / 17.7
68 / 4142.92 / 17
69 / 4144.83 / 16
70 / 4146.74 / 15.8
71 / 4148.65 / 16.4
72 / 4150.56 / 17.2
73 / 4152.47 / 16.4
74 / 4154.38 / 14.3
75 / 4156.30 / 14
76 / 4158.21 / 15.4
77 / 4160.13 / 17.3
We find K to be 5.2 Ang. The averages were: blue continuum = 15.8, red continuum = 16.4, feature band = 14.1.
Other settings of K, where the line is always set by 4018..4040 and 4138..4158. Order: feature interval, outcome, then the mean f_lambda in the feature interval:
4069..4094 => 0.9 Ang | 14.9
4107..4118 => 0.4 Ang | 15.3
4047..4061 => -1.0 Ang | 16.3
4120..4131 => -0.1 Ang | 16.1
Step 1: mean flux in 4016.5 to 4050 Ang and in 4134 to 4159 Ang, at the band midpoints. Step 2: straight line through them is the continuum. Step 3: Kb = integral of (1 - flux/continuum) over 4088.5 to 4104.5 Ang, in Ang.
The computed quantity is 2.7 Ang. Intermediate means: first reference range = 15.4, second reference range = 16.2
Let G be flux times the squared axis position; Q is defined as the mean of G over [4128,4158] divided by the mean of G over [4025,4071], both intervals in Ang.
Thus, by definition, 1.1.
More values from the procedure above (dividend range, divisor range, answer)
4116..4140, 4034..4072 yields 1.04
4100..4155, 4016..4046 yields 1.06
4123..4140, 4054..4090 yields 1.10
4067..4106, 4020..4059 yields 0.93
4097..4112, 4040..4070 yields 0.82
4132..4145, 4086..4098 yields 1.23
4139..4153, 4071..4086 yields 1.15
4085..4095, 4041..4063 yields 0.91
